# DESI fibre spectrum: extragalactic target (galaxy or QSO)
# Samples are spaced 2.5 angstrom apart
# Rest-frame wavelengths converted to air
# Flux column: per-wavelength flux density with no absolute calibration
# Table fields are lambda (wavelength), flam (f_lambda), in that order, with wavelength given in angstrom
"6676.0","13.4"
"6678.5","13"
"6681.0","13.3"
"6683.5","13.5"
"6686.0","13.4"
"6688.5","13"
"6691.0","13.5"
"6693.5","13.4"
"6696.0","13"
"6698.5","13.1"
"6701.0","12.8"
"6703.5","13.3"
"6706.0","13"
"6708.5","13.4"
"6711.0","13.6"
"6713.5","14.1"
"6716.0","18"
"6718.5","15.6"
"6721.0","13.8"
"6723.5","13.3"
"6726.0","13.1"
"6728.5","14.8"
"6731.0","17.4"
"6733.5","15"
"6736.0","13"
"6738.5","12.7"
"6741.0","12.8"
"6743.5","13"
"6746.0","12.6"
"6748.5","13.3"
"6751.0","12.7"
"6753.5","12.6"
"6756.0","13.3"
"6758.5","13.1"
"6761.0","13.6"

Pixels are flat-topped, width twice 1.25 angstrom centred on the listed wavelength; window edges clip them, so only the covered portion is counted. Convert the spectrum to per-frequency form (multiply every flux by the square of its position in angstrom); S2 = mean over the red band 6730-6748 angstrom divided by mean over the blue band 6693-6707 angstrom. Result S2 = 1.06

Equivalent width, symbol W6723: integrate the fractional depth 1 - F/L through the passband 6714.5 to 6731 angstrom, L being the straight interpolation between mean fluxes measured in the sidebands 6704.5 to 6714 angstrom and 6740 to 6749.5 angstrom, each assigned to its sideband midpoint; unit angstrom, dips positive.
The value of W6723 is -2.1 angstrom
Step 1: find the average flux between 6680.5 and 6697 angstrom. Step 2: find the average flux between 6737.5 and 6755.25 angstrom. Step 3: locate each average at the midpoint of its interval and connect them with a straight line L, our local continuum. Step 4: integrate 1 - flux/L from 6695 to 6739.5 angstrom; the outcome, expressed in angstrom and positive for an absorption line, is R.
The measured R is -3.4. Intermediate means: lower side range 13.3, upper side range 12.8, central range 14.1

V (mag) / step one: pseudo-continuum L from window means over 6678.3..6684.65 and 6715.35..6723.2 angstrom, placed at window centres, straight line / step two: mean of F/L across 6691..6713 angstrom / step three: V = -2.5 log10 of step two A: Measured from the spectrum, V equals 0.09 mag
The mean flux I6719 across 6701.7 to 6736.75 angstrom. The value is 14.4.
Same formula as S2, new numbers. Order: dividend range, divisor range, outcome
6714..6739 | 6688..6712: 1.12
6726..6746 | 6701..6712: 1.06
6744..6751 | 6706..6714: 0.96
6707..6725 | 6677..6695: 1.10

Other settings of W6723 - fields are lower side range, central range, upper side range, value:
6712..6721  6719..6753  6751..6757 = 1.2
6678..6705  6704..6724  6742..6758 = -1.9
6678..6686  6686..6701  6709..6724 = 0.7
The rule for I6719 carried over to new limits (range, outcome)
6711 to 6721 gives 15.3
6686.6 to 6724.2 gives 13.8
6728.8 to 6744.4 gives 14.1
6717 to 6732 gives 14.7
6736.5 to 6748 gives 12.8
